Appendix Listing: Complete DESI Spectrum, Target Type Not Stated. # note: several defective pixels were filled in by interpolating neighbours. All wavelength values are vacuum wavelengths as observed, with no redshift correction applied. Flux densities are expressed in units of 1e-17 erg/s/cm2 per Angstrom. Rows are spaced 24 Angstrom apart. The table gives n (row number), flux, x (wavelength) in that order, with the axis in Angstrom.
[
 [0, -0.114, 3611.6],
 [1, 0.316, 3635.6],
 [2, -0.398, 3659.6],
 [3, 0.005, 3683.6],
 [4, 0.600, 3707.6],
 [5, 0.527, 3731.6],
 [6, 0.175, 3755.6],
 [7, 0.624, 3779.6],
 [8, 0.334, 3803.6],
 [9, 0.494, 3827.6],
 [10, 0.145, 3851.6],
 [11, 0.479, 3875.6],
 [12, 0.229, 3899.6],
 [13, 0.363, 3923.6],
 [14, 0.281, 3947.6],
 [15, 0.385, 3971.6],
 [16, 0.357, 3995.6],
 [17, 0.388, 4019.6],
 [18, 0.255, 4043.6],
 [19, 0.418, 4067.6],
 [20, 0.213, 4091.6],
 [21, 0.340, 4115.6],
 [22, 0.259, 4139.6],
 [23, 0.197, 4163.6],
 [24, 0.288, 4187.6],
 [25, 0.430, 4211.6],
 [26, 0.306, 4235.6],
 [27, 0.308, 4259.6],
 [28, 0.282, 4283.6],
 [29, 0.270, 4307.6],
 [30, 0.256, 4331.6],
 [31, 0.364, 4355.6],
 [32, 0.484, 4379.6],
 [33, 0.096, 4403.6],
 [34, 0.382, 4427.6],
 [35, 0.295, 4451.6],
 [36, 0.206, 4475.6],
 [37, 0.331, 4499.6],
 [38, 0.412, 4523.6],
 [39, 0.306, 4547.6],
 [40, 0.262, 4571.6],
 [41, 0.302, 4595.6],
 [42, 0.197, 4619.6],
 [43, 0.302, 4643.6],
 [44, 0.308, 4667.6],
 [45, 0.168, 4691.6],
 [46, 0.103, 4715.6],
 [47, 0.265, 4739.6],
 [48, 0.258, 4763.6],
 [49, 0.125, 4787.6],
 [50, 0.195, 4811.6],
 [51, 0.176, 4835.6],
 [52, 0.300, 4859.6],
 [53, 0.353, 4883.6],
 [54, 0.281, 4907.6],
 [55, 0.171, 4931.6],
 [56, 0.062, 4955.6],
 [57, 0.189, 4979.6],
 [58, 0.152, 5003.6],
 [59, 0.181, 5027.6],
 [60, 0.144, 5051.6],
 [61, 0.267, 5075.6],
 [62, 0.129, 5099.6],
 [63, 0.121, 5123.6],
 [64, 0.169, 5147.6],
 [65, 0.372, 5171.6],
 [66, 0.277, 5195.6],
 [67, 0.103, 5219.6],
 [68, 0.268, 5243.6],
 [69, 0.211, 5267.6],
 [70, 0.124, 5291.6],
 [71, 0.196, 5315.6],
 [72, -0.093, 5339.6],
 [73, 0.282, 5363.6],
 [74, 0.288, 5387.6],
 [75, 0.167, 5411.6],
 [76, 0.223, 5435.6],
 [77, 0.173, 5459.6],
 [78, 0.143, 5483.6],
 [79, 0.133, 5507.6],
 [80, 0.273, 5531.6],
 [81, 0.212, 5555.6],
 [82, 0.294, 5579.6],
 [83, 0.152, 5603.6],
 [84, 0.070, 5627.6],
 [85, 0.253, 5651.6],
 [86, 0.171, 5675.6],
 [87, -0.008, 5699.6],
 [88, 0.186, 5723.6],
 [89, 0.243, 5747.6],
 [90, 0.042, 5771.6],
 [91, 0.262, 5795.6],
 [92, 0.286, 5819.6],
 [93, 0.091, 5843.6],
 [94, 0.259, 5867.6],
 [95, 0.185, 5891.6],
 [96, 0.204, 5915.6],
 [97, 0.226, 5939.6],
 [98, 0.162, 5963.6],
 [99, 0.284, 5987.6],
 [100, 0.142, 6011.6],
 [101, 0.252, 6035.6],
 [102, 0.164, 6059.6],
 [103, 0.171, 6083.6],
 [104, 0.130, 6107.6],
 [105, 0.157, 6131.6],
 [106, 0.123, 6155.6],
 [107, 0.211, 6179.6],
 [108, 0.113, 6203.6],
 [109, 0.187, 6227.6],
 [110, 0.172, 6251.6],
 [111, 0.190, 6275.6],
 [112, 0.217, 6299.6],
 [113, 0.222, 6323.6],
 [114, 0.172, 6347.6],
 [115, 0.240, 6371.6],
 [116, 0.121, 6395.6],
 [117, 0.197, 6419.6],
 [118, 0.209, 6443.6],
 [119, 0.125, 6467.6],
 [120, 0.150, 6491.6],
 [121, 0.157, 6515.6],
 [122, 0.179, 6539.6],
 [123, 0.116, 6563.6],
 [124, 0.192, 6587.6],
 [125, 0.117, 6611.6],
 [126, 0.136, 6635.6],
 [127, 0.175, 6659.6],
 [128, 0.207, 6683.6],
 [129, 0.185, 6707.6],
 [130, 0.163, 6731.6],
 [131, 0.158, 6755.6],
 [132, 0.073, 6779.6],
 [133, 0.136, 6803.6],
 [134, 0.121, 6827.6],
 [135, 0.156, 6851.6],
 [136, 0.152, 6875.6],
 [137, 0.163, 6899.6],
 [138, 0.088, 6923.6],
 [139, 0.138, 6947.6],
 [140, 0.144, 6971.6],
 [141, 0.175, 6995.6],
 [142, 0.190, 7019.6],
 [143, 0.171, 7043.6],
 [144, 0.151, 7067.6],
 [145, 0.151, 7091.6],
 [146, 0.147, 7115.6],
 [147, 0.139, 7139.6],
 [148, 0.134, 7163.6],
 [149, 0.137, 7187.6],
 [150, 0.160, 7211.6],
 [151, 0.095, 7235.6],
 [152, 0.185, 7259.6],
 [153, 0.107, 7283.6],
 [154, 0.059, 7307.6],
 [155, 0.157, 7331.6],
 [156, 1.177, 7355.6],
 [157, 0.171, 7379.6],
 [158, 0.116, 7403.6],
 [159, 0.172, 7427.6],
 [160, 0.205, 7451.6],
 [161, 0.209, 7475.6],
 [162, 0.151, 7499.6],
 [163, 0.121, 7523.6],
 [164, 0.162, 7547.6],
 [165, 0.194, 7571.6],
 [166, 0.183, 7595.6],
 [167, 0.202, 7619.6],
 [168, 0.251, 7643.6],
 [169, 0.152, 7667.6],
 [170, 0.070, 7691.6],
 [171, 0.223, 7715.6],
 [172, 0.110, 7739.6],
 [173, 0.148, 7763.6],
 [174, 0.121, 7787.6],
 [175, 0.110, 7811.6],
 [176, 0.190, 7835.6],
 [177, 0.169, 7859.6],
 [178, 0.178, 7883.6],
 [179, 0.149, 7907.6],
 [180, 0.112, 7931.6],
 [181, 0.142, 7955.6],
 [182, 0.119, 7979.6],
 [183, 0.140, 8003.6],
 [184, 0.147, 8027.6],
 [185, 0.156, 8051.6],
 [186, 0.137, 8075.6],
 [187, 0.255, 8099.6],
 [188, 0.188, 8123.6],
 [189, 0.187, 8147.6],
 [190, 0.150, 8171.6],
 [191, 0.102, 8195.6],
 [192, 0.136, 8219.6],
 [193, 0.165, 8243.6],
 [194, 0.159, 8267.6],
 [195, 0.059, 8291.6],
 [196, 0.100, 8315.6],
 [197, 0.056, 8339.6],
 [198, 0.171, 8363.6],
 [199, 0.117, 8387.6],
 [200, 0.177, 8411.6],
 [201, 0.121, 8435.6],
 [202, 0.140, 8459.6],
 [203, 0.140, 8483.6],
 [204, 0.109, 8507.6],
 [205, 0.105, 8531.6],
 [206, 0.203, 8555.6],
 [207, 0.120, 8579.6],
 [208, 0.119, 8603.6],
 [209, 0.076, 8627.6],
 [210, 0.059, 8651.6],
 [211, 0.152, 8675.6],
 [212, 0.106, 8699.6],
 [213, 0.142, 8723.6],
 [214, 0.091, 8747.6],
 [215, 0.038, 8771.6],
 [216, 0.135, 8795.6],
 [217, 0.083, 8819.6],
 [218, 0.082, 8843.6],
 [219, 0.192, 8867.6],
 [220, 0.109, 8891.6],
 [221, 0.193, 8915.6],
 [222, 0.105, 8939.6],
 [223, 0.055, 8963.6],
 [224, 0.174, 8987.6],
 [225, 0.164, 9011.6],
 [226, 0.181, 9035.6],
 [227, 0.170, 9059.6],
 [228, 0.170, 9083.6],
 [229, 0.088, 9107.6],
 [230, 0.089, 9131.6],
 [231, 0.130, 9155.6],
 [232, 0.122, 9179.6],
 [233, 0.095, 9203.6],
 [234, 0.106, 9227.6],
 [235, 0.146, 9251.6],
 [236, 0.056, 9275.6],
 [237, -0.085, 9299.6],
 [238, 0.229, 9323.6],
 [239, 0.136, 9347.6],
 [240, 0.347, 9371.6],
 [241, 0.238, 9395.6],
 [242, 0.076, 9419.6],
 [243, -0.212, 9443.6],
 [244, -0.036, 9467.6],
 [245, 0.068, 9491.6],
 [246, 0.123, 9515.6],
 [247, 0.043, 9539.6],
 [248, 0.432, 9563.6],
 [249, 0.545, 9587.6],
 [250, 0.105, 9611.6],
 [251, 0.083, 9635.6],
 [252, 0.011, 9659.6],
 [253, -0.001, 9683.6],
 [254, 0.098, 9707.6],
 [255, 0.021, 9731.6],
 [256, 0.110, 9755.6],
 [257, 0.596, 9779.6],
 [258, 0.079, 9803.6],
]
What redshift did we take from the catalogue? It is 0.97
